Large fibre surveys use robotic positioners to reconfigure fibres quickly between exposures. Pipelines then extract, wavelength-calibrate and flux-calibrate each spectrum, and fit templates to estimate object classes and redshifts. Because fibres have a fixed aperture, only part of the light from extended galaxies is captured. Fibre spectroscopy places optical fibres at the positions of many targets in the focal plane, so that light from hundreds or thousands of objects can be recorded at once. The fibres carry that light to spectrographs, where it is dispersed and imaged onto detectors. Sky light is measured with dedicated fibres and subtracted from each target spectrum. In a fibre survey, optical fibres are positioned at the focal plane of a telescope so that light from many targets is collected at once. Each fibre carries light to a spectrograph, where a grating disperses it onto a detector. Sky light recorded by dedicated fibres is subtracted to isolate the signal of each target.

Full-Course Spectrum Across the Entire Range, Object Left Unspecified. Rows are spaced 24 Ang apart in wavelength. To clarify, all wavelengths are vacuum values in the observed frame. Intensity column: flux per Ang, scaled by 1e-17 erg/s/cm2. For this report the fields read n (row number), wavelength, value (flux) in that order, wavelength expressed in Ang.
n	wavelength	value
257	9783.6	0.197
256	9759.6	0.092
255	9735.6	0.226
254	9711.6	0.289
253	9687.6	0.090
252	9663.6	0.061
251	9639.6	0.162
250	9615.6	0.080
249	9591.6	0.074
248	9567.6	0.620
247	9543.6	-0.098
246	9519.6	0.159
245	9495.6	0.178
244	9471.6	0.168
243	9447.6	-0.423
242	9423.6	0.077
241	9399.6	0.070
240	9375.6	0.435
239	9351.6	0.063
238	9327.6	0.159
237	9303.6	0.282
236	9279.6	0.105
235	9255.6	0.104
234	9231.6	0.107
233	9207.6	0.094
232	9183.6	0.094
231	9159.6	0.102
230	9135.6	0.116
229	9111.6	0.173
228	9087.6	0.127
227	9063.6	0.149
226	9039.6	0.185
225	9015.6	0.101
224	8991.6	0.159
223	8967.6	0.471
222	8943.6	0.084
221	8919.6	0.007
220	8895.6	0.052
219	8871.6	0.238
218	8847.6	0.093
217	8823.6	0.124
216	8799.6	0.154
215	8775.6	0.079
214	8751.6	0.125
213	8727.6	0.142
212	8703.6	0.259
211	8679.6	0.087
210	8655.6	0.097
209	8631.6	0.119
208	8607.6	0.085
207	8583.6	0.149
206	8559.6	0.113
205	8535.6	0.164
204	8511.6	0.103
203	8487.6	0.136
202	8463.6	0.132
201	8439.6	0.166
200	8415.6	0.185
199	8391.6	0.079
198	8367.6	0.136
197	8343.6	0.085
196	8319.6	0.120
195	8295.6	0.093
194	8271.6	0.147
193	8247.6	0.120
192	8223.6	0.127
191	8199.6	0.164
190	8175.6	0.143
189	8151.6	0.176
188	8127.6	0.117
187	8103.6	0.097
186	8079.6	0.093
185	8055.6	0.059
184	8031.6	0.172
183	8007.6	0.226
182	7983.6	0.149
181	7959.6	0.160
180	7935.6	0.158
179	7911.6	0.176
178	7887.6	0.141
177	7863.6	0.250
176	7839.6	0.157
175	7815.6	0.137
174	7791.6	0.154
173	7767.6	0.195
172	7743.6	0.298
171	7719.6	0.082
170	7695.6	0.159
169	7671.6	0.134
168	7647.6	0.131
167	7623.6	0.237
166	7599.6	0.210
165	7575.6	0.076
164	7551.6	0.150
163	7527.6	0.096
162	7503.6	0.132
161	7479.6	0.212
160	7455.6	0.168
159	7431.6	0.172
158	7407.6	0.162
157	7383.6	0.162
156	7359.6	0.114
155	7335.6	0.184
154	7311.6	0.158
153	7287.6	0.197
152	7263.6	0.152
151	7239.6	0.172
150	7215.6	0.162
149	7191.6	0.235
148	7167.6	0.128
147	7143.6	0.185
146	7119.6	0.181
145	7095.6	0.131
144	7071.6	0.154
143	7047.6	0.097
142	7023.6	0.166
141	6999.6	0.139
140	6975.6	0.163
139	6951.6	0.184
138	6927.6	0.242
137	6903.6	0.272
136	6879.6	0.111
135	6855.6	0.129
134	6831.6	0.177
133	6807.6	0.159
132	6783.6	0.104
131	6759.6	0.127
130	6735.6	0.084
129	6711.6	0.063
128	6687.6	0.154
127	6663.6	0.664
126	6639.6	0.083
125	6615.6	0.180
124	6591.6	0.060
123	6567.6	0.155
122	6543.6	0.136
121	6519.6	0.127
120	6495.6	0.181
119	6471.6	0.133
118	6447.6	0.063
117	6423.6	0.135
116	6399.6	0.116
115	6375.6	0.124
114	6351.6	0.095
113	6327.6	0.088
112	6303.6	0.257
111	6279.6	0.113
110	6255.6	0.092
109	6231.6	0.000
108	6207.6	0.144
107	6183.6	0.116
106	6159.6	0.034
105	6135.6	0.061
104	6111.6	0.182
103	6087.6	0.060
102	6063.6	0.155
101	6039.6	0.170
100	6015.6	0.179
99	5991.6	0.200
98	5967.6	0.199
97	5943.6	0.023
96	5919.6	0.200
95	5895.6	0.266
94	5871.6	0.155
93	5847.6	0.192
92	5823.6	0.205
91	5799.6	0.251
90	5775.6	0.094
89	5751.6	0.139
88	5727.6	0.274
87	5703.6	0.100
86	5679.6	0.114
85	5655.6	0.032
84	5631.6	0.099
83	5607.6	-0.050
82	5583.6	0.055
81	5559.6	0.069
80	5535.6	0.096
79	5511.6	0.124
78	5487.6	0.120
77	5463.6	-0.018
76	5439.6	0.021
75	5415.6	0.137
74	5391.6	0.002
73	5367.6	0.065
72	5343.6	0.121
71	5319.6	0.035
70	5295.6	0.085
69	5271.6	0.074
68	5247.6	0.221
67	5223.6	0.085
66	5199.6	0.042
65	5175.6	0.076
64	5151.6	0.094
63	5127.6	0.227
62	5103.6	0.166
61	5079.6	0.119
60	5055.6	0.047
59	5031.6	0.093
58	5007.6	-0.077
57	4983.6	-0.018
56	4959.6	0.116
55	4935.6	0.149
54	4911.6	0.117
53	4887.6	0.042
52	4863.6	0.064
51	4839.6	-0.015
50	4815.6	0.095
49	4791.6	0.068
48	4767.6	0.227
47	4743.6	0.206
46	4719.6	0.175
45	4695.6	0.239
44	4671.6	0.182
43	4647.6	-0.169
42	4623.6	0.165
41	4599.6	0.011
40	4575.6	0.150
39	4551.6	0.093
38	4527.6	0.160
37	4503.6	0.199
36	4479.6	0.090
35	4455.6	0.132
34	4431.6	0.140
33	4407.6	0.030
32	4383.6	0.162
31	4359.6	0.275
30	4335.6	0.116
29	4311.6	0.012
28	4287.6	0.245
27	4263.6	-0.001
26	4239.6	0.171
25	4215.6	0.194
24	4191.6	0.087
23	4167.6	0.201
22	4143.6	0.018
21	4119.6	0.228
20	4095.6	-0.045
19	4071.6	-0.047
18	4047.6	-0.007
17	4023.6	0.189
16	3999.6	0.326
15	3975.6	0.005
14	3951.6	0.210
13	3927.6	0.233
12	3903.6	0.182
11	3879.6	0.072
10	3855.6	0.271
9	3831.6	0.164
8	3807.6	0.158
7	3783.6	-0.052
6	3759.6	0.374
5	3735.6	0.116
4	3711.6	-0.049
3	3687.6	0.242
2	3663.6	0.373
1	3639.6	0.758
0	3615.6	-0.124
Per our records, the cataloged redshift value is 0.789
